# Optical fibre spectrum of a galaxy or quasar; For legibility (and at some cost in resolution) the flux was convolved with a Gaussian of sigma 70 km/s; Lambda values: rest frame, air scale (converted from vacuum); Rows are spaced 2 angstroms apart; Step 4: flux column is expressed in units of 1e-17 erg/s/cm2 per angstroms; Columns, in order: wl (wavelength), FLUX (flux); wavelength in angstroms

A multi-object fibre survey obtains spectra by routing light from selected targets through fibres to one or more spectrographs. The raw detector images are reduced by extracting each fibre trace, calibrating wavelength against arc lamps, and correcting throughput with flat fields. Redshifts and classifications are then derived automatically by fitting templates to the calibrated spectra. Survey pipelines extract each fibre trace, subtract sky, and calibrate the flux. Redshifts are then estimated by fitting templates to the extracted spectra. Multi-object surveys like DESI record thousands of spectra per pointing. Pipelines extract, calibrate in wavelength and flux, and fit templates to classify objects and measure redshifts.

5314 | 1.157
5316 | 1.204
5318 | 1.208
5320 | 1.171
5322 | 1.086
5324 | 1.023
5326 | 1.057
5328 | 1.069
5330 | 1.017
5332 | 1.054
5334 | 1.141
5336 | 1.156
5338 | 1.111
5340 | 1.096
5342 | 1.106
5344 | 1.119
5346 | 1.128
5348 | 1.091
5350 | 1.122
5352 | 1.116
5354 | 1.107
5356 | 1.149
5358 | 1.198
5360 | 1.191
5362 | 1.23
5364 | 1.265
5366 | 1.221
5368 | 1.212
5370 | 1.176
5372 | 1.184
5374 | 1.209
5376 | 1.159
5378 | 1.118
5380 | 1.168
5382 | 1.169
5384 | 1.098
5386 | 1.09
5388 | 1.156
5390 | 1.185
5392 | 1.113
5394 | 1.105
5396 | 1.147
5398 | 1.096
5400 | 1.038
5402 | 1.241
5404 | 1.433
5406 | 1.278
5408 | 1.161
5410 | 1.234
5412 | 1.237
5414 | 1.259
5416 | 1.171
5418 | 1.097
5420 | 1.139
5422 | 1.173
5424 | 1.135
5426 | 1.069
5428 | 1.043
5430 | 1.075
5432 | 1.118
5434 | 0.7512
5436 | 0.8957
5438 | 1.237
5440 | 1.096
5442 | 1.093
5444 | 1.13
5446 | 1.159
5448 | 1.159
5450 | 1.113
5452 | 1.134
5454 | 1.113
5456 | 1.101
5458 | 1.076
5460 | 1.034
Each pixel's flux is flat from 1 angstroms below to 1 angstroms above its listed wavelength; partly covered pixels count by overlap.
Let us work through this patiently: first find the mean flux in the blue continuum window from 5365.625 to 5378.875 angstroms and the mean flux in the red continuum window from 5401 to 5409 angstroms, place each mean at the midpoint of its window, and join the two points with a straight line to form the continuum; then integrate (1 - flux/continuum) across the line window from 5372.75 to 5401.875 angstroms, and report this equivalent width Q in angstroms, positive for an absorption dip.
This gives 2.1 angstroms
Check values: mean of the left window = 1.18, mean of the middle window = 1.14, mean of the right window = 1.28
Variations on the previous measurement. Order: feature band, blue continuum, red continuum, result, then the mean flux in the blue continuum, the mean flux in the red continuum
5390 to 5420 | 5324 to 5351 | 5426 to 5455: -2.77 angstroms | 1.09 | 1.08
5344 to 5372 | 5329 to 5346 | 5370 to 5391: -1.02 angstroms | 1.1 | 1.15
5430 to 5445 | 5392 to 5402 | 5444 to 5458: 1.00 angstroms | 1.11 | 1.13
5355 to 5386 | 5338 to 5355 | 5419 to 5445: -2.25 angstroms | 1.11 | 1.07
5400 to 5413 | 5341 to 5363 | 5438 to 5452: -1.25 angstroms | 1.14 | 1.13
